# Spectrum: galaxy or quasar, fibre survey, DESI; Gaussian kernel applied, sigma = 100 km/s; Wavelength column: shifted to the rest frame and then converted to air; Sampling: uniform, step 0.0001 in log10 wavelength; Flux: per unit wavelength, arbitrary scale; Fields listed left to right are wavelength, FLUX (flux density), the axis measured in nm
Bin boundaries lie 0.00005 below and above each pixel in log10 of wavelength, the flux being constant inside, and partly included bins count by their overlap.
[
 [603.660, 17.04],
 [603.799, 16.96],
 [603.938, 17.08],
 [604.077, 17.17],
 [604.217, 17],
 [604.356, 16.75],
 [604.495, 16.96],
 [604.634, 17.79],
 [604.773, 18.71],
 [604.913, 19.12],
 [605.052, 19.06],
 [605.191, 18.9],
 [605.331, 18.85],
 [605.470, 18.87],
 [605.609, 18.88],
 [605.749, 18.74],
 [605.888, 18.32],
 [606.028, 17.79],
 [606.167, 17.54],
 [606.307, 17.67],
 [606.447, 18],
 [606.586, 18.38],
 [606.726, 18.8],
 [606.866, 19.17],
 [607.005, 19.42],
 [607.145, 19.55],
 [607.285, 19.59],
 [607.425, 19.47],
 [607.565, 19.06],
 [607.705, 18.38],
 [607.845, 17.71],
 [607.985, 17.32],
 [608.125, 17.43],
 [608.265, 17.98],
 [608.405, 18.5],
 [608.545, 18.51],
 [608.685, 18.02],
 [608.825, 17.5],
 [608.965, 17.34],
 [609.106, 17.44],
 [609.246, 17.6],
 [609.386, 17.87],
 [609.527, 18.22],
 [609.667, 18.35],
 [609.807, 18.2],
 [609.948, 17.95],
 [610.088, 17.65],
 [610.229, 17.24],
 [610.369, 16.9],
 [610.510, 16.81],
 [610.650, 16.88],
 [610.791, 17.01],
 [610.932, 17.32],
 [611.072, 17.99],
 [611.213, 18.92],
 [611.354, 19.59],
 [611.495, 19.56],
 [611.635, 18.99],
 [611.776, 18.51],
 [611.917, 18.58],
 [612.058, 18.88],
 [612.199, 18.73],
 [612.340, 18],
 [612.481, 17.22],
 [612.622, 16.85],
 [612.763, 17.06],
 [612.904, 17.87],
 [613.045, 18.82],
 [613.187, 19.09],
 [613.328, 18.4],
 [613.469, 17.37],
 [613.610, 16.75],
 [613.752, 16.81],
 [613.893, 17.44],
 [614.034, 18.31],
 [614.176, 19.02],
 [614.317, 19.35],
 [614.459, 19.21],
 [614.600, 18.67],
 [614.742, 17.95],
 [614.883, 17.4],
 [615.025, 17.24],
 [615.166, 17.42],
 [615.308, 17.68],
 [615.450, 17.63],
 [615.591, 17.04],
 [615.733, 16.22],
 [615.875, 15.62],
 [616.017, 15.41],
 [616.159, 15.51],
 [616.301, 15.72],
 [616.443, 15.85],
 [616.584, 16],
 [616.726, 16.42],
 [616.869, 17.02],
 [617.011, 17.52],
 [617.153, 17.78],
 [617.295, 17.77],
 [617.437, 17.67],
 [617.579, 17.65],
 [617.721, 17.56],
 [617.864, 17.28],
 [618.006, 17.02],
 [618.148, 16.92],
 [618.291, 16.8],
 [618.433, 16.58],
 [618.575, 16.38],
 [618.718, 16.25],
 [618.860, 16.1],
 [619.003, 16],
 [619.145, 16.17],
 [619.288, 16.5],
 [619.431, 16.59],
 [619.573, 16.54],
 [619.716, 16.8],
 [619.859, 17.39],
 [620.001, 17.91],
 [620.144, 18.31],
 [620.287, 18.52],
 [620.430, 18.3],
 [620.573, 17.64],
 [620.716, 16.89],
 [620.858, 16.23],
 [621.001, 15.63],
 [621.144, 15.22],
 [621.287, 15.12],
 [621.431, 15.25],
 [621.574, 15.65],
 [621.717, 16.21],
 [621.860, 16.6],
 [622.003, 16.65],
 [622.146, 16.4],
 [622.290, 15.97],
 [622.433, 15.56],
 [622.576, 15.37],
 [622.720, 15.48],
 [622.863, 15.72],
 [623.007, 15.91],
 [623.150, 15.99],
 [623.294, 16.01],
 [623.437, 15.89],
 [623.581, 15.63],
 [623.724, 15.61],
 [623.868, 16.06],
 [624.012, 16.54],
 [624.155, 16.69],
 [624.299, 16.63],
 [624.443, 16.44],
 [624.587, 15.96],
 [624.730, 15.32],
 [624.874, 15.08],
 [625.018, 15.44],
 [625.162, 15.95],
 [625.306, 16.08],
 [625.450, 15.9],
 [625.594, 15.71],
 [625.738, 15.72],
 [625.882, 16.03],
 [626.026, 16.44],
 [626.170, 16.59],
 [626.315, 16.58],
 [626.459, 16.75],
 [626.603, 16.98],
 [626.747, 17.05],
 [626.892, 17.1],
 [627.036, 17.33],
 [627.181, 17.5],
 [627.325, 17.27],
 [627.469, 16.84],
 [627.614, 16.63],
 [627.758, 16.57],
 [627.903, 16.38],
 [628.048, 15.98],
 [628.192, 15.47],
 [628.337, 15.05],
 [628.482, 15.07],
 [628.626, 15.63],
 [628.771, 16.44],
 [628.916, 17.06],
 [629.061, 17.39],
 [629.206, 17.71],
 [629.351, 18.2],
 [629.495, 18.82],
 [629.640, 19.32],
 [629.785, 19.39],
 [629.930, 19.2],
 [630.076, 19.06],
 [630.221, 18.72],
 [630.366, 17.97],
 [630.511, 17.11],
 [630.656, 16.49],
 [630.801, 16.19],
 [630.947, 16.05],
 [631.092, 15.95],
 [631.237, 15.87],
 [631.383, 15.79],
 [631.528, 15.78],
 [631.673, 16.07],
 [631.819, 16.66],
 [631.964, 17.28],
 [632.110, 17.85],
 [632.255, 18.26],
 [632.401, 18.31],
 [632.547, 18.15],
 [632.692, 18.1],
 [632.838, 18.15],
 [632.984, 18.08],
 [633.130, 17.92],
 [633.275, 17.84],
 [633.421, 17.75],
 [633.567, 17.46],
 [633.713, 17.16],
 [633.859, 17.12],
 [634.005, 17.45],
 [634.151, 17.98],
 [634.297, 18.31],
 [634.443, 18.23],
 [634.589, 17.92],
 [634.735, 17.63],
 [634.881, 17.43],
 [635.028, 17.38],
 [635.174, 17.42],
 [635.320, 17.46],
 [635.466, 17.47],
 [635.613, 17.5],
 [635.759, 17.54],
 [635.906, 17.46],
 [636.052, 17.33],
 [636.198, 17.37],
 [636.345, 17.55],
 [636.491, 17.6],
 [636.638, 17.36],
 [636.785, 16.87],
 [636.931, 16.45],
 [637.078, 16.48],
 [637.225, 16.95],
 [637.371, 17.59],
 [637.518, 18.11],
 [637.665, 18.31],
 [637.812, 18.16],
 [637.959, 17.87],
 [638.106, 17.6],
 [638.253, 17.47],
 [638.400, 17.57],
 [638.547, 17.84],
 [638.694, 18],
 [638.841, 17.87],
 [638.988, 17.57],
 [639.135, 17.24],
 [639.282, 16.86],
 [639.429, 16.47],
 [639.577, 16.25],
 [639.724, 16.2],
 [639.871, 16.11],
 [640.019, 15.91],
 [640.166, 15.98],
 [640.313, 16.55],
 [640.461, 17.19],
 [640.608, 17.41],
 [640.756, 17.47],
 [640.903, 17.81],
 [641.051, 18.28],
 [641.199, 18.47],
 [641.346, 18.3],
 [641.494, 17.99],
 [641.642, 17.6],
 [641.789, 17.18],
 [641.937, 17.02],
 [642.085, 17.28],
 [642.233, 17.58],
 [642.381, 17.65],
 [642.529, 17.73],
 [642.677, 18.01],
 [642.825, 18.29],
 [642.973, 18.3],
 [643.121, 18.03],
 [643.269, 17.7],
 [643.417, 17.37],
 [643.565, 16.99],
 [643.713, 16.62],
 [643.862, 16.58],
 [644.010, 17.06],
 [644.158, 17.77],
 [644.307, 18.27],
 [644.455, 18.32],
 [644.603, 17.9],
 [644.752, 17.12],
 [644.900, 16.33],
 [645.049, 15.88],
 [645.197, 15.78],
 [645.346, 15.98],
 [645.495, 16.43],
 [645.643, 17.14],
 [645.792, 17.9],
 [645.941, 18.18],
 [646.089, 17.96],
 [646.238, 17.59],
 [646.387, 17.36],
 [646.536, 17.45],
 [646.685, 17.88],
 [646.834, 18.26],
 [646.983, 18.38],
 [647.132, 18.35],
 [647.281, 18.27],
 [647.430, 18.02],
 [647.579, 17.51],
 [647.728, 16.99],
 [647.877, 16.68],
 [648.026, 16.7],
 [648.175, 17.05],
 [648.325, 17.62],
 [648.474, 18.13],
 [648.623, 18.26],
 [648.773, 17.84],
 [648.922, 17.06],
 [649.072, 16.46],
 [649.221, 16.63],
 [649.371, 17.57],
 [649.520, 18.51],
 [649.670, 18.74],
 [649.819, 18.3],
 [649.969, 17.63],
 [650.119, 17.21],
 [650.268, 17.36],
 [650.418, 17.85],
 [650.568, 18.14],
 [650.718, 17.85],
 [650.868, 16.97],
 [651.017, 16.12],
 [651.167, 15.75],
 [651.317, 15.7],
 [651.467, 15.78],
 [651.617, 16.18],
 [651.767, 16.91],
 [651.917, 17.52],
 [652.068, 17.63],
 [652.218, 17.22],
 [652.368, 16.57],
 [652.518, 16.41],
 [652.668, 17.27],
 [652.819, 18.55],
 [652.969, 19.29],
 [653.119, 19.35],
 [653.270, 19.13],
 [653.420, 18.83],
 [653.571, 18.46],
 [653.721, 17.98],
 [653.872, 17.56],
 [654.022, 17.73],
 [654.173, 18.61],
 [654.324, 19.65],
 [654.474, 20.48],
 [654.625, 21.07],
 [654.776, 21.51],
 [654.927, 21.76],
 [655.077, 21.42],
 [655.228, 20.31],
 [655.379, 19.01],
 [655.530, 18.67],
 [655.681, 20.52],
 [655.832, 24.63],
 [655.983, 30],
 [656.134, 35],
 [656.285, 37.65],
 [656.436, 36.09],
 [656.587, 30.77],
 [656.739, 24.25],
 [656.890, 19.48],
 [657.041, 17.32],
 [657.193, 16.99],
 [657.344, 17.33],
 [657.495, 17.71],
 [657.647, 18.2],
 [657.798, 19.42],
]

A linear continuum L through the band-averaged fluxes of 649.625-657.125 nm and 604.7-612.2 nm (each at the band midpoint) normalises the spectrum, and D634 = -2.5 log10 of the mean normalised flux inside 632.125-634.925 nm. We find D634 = 0.08 mag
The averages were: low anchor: 18.3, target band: 17.9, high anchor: 20.1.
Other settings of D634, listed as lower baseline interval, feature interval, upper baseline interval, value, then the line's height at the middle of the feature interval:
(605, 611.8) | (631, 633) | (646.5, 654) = 0.04 mag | 17.9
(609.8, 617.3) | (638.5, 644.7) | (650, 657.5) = 0.11 mag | 19.3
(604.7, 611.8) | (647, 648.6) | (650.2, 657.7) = 0.13 mag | 19.8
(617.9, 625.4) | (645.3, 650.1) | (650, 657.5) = 0.10 mag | 19.3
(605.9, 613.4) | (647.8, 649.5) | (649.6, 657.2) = 0.15 mag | 19.9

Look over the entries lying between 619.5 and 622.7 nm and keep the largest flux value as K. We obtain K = 18.52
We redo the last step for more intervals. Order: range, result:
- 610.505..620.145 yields 19.59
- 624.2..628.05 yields 17.5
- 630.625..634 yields 18.31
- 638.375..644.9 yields 18.47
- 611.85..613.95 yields 19.09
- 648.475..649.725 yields 18.74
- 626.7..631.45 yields 19.39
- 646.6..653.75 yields 19.35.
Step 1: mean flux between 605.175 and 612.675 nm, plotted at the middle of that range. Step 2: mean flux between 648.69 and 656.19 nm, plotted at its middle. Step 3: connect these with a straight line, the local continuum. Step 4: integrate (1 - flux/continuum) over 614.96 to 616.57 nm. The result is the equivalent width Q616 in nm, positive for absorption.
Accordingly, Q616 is 0.16 nm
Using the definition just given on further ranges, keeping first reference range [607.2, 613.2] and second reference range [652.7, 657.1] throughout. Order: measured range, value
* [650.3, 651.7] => 0.33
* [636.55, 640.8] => 0.73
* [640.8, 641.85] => 0.15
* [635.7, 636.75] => 0.16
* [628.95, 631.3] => 0.26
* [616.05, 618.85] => 0.29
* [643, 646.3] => 0.63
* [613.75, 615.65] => 0.05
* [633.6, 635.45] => 0.25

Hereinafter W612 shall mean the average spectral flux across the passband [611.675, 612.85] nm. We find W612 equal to 18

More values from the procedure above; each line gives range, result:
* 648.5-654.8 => 17.8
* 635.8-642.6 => 17.3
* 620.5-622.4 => 16.1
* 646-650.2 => 17.7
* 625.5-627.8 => 16.7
